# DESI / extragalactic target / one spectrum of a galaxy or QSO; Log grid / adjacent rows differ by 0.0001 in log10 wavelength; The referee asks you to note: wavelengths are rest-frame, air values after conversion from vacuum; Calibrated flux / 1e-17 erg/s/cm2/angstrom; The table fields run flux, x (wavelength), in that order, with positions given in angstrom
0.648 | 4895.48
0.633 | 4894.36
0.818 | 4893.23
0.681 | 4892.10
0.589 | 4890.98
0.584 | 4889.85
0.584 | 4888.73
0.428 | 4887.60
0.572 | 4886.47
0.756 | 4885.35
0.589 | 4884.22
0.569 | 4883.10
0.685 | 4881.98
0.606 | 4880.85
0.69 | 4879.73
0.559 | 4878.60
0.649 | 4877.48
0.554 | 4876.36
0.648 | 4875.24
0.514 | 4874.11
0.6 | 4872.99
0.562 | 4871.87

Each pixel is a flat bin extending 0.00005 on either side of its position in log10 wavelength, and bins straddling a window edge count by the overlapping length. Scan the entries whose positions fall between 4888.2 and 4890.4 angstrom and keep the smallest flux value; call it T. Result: 0.584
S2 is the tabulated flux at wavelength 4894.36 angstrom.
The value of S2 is 0.633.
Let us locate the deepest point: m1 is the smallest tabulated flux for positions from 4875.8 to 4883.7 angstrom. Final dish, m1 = 0.554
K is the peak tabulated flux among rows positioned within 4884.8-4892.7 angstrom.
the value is 0.756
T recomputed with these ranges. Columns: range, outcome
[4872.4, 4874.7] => 0.514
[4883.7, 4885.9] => 0.589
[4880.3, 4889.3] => 0.428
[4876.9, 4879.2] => 0.559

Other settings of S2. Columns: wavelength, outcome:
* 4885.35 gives 0.756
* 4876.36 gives 0.554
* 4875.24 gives 0.648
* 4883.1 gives 0.569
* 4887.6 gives 0.428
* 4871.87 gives 0.562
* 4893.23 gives 0.818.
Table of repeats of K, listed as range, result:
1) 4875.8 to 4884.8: 0.69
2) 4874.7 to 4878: 0.649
